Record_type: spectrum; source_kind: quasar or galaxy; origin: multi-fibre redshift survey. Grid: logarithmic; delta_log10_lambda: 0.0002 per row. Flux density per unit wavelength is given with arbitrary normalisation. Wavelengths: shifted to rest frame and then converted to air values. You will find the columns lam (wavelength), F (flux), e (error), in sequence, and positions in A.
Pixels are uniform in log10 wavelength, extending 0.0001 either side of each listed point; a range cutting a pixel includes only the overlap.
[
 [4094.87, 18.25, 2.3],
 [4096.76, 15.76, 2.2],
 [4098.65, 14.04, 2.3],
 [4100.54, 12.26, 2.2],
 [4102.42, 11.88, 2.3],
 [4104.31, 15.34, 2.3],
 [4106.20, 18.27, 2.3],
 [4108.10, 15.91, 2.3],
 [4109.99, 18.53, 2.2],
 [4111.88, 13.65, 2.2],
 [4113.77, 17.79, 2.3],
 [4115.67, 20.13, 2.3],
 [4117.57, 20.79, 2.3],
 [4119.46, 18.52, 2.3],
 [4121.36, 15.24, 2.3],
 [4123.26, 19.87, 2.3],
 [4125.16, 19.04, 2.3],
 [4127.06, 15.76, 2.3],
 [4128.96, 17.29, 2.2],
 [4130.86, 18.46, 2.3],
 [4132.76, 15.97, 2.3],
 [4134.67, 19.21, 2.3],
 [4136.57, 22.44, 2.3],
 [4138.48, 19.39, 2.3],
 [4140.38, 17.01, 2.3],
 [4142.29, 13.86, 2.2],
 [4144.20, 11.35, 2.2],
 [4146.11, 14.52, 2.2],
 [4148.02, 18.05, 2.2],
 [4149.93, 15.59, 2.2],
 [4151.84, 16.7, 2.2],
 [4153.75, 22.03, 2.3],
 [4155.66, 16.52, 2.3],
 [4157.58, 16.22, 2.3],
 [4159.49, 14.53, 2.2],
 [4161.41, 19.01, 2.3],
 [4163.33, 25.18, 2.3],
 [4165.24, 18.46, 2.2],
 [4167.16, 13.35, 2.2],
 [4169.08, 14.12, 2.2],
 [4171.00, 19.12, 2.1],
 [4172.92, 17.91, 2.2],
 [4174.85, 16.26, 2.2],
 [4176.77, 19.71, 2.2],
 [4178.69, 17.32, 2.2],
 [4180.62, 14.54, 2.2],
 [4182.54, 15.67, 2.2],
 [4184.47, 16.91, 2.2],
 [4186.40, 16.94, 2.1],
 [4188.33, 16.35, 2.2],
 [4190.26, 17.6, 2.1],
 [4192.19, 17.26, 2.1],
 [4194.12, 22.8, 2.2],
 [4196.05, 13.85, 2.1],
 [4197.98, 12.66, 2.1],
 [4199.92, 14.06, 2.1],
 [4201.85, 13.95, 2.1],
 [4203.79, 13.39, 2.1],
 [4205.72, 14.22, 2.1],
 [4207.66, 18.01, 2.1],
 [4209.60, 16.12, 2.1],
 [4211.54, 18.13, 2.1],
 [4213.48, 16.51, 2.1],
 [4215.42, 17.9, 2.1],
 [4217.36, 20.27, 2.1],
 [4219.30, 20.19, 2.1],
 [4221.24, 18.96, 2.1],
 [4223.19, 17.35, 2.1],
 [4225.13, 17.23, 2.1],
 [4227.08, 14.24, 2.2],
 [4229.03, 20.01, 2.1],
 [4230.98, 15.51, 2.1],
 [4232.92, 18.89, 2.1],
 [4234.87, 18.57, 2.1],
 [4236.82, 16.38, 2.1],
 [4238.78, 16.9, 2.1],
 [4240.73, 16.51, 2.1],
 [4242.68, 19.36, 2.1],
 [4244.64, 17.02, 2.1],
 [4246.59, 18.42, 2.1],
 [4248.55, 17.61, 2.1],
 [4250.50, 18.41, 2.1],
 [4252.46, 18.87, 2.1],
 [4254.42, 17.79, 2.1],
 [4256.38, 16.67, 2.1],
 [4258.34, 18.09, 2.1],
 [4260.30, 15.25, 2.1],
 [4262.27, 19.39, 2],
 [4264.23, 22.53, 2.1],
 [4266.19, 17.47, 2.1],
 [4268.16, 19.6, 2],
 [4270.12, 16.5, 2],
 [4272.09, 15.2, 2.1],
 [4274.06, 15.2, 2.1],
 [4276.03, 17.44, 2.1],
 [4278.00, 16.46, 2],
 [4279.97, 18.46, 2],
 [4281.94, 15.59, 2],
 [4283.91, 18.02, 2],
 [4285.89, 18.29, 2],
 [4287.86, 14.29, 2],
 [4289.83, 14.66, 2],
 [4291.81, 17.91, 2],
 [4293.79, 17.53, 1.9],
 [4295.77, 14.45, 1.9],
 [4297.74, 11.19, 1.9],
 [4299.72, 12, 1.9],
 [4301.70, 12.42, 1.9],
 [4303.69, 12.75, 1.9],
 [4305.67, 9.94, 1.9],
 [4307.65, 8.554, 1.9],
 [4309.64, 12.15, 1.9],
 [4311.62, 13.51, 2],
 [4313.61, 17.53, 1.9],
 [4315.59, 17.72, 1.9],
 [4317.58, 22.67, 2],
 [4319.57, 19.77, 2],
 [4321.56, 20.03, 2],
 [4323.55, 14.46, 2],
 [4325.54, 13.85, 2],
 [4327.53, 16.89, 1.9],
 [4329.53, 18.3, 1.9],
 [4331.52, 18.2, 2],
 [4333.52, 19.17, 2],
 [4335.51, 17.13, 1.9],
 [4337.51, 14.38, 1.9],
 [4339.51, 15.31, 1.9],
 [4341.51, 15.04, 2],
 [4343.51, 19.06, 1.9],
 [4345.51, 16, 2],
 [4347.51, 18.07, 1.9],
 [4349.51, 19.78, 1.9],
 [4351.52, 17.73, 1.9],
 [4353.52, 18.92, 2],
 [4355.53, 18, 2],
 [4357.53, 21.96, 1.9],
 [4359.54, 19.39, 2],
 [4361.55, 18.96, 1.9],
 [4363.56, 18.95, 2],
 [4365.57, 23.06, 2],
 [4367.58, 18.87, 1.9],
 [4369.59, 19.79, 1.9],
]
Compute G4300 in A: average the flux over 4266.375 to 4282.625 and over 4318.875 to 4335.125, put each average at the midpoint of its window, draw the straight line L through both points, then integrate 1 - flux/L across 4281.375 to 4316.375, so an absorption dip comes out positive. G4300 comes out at 5.8 A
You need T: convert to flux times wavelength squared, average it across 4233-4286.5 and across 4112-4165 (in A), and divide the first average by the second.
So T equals 1.05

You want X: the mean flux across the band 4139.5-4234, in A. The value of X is 16.9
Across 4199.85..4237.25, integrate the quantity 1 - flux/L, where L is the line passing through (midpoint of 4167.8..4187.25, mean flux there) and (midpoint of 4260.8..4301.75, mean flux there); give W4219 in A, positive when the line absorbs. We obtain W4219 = -0.9 A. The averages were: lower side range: 16.8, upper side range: 16.5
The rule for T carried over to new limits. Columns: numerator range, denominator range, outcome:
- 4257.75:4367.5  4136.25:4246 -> 1.05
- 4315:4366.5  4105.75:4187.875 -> 1.15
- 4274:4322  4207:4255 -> 0.90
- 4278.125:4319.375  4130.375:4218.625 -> 0.95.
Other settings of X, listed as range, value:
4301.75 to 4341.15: 15.8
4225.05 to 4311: 16.3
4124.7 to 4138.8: 18.4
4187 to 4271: 17.4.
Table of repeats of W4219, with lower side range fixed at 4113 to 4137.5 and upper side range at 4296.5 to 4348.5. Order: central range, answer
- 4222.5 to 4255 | -1.5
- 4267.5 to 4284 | -0.5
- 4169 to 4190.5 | 0.9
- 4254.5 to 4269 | -1.6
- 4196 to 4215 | 2.3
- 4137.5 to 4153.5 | 1.9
